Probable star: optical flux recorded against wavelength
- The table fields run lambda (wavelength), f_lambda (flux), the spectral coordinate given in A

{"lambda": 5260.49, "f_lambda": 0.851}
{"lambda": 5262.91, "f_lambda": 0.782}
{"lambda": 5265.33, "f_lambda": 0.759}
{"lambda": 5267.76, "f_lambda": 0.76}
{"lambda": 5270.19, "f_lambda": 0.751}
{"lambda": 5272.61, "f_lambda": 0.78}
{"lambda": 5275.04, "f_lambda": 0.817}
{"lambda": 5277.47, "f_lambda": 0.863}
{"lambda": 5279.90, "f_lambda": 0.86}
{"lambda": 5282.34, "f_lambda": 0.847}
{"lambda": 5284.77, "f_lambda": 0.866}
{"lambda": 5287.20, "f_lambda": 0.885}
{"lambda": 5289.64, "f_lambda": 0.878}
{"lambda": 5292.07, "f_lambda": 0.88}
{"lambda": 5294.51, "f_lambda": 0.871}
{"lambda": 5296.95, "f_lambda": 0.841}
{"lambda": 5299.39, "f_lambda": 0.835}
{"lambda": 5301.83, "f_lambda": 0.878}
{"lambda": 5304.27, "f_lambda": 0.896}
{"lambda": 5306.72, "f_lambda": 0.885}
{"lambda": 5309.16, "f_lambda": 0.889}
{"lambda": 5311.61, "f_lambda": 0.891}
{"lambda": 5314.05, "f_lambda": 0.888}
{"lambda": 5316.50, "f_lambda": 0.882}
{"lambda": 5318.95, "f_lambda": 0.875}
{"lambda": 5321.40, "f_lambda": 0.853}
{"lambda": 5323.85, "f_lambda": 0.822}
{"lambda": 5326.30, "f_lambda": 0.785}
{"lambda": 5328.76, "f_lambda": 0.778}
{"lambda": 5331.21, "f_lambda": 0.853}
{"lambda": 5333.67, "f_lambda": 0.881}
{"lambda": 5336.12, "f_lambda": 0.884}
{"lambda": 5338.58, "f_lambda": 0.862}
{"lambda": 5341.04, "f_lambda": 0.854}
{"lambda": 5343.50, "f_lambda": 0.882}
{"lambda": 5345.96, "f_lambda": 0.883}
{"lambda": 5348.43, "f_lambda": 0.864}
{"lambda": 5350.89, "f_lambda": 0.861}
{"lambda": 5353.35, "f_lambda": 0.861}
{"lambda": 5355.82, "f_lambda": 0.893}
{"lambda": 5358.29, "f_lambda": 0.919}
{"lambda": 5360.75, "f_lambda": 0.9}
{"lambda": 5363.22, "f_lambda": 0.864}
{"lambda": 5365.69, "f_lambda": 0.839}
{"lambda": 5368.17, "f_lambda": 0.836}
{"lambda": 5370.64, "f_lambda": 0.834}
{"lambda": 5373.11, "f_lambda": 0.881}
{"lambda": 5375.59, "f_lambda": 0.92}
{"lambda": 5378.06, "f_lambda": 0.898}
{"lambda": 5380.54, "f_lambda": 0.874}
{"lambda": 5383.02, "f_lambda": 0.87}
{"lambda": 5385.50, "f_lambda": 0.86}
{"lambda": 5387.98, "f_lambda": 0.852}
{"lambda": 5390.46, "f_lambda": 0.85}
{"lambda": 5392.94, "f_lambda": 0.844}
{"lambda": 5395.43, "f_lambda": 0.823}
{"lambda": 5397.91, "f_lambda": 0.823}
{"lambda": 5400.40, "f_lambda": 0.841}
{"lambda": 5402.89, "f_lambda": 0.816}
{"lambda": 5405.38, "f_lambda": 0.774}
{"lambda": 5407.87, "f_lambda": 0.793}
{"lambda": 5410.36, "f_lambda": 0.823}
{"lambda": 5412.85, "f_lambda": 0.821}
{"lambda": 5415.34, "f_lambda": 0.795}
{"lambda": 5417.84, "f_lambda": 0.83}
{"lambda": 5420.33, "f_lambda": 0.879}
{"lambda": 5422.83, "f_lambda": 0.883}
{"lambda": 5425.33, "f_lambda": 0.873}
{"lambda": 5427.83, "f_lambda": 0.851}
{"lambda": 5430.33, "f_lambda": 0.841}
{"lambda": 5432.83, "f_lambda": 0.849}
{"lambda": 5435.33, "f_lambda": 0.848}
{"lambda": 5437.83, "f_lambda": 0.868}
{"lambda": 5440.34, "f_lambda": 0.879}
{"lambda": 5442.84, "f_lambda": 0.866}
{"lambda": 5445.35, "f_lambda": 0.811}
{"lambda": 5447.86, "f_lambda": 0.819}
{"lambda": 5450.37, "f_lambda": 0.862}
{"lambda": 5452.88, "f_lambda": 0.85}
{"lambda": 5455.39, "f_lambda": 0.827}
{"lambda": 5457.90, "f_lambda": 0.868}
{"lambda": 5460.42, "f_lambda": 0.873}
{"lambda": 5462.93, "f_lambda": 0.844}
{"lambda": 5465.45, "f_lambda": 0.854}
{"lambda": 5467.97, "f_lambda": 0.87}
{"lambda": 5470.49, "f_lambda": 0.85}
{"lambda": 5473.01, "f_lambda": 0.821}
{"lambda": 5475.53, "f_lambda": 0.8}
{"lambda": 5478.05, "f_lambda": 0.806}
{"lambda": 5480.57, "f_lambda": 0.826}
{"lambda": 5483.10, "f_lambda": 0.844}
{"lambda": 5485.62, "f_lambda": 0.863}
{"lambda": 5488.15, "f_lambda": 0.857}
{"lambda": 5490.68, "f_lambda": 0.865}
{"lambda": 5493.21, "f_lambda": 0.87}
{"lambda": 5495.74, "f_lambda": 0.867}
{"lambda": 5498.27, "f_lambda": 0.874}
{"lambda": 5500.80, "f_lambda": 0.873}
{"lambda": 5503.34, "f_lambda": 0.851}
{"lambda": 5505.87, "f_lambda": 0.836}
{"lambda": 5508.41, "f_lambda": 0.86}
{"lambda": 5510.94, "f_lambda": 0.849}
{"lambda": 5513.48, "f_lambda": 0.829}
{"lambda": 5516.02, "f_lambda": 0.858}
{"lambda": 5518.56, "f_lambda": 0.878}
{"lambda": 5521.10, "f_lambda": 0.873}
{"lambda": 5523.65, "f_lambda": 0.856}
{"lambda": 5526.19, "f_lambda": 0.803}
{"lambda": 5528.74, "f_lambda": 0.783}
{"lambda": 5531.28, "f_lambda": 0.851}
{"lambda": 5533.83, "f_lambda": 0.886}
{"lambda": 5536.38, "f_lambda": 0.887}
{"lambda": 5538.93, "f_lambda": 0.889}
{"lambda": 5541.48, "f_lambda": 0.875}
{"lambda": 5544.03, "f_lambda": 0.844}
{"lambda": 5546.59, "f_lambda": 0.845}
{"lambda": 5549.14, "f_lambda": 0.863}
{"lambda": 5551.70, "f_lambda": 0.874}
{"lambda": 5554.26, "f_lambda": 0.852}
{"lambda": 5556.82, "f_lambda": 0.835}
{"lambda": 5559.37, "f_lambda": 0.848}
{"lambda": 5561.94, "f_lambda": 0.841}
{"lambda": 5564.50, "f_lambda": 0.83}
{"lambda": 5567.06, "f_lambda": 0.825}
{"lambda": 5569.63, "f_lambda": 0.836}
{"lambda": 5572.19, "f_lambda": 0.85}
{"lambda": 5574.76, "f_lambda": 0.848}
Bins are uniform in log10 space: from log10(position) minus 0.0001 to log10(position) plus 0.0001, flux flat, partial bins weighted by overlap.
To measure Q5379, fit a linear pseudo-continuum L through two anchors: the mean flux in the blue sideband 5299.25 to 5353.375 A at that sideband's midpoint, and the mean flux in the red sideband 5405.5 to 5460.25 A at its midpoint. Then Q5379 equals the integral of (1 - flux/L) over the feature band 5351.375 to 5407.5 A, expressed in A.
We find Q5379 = -0.21 A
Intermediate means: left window 0.863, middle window 0.857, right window 0.844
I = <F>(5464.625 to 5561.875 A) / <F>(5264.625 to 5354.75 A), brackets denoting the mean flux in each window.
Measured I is 1.0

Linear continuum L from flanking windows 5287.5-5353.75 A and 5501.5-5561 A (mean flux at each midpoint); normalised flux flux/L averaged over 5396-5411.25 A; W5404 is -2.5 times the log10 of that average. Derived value 0.06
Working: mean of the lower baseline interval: 0.864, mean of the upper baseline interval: 0.853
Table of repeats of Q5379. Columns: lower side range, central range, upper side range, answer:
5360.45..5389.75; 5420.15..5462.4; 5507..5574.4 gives 0.3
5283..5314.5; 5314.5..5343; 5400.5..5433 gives 0.5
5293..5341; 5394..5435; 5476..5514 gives 1.1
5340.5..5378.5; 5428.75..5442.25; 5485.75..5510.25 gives 0.2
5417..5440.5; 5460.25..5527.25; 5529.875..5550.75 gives 1.1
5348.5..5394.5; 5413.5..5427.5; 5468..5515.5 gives 0.2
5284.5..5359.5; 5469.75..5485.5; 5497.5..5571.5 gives 0.5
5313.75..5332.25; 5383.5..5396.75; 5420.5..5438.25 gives 0.1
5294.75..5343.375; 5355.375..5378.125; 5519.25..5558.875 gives -0.5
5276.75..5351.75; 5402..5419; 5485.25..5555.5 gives 1.1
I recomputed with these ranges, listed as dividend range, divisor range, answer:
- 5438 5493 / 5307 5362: 0.98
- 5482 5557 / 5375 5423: 1.02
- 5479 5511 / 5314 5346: 1.00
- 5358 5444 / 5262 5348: 1.00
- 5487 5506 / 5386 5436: 1.03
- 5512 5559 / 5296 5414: 1.00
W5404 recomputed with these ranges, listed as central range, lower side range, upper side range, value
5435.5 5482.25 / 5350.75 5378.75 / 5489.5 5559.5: 0.03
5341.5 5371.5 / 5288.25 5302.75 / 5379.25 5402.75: -0.02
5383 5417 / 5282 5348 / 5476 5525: 0.04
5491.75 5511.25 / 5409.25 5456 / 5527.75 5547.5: -0.01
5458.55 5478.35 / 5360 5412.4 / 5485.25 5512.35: 0.02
